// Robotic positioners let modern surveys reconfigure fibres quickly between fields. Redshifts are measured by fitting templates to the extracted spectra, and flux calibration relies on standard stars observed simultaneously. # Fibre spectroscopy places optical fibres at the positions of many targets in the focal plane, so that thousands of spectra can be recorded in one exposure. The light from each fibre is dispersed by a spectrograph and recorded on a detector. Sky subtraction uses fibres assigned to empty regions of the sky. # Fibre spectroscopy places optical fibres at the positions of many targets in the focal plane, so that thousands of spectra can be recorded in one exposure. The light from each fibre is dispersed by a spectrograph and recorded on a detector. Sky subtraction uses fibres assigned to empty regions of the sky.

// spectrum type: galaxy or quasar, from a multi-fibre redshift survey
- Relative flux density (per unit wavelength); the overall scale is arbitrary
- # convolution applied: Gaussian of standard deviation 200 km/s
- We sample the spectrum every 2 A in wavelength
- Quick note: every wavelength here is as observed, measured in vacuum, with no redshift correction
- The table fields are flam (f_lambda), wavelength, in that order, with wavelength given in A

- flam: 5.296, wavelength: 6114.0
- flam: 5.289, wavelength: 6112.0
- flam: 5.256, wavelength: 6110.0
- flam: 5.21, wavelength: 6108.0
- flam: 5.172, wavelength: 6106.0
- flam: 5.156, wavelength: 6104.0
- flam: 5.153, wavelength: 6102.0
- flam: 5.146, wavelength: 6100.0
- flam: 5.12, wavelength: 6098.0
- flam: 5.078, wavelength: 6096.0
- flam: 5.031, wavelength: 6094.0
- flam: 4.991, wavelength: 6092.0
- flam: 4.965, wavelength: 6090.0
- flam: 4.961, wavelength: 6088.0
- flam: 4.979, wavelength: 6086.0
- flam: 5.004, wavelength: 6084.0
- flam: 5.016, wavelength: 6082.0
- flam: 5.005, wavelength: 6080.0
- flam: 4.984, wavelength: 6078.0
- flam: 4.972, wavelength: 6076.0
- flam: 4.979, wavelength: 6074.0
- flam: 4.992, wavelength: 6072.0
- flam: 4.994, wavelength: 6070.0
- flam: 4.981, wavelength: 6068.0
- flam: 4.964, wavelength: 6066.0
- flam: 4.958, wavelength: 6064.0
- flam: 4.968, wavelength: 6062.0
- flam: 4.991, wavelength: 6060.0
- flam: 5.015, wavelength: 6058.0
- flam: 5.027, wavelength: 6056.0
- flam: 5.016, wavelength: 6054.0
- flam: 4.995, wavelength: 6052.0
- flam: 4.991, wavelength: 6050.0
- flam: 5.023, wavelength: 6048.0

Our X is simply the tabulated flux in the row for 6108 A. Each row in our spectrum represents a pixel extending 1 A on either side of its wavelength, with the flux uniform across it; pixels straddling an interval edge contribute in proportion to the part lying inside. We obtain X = 5.21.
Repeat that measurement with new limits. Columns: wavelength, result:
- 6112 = 5.289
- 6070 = 4.994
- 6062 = 4.968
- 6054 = 5.016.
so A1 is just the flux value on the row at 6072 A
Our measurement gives 4.992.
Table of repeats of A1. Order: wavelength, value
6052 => 4.995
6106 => 5.172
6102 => 5.153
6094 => 5.031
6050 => 4.991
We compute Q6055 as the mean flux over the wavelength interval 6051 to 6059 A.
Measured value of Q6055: 5.01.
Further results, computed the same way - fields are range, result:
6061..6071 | 4.97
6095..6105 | 5.13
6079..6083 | 5.01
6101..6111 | 5.19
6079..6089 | 4.99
